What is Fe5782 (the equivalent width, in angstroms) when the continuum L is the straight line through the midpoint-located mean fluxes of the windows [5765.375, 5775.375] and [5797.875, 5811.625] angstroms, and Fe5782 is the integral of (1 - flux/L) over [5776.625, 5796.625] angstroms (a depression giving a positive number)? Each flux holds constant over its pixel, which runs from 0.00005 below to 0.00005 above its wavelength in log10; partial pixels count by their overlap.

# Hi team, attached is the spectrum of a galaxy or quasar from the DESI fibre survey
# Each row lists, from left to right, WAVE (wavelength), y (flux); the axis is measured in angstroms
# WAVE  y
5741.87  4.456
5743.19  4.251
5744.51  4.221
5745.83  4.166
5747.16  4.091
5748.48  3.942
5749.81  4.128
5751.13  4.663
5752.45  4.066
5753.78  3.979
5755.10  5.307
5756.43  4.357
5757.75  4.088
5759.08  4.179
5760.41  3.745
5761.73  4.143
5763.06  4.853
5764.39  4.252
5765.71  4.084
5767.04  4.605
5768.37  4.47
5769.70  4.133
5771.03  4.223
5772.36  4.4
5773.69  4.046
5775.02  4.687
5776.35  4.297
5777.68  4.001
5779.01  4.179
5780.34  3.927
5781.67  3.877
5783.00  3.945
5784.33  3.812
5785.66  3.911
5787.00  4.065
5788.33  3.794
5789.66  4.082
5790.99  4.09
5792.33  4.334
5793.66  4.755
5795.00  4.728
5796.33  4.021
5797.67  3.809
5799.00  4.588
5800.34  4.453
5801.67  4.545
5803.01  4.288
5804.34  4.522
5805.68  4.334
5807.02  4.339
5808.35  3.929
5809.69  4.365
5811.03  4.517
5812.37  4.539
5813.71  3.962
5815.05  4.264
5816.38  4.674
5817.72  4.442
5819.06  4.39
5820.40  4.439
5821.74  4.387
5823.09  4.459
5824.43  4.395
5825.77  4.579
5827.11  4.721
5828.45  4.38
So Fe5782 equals 1.10 angstroms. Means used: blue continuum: 4.32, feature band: 4.11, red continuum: 4.37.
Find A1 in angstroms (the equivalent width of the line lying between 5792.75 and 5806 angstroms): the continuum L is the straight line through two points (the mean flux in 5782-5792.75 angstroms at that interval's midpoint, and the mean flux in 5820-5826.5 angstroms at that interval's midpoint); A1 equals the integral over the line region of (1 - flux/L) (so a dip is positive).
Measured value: -0.8 angstroms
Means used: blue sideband 3.99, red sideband 4.45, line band 4.41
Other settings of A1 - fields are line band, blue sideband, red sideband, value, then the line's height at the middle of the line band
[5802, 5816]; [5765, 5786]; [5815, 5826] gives 0.2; 4.38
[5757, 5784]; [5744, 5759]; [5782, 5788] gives -0.9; 4.07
